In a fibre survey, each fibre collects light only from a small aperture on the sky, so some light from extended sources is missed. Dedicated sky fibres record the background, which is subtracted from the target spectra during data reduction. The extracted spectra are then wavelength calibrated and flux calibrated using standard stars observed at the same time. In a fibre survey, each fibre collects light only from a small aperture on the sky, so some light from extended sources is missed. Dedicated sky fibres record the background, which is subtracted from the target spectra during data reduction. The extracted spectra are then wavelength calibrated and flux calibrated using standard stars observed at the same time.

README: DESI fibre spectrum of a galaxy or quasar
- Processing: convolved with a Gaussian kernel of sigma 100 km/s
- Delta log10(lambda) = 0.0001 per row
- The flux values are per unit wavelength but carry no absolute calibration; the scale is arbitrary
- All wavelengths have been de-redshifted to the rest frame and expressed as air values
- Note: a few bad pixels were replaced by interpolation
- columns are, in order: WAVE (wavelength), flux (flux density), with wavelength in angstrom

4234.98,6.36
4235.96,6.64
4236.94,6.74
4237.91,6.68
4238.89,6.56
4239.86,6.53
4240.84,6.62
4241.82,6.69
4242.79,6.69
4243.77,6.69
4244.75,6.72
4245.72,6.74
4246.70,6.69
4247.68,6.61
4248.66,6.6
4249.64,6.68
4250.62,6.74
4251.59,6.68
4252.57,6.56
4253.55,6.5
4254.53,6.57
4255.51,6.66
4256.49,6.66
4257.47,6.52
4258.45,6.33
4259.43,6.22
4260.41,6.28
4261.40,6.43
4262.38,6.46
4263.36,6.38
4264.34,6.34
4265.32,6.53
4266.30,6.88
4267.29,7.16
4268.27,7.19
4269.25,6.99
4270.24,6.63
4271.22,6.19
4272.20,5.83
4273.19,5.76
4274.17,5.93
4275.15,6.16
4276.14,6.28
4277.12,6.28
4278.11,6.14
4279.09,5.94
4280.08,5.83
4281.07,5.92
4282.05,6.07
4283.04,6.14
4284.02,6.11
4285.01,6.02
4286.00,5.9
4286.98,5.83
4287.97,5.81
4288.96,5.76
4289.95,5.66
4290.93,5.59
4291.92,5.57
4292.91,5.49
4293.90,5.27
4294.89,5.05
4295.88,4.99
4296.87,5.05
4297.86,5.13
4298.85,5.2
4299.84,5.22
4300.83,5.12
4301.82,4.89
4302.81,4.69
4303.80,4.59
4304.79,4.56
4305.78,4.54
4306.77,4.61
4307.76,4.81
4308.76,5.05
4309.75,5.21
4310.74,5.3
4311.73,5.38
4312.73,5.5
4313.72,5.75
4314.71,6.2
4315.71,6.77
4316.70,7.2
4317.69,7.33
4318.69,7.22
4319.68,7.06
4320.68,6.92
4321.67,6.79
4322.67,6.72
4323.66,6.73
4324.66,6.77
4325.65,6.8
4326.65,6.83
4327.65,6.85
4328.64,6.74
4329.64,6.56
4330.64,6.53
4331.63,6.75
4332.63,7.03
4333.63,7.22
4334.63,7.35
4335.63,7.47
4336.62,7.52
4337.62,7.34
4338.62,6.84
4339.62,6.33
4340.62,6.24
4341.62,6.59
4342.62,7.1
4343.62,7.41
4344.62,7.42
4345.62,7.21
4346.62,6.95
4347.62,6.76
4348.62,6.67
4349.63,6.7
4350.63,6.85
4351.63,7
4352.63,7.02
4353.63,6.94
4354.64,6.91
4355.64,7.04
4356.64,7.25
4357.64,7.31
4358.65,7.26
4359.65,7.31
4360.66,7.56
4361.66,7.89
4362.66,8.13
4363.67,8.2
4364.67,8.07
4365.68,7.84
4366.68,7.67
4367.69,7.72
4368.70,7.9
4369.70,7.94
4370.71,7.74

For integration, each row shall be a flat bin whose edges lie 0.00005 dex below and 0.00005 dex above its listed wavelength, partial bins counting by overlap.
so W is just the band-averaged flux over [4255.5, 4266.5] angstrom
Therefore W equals 6.46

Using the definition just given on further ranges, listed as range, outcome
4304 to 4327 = 6.07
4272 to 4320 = 5.66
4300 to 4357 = 6.45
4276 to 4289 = 6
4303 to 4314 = 5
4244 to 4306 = 6.03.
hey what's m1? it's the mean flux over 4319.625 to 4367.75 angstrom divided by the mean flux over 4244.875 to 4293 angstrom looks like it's 1.1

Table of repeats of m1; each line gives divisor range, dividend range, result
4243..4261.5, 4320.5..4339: 1.06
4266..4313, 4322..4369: 1.26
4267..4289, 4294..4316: 0.84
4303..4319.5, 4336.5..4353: 1.23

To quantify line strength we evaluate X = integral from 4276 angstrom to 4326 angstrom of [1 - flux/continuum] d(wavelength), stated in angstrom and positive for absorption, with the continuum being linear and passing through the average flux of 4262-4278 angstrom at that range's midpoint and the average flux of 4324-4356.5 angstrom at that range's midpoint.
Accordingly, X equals 6.6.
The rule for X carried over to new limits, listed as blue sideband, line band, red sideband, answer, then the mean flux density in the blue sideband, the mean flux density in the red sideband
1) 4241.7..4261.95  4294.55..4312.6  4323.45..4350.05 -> 4.8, 6.58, 6.92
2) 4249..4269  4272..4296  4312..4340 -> 3.1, 6.59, 6.82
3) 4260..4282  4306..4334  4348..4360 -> 1.6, 6.34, 7.02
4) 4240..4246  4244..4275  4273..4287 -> -0.7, 6.68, 6.04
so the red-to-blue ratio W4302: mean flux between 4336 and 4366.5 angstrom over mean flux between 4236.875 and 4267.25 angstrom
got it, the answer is 1.1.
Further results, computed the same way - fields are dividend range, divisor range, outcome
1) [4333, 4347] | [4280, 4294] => 1.22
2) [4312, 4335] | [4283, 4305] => 1.26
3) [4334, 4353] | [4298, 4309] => 1.44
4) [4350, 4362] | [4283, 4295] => 1.26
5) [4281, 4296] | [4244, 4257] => 0.86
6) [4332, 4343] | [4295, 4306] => 1.42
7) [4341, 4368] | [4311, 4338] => 1.07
